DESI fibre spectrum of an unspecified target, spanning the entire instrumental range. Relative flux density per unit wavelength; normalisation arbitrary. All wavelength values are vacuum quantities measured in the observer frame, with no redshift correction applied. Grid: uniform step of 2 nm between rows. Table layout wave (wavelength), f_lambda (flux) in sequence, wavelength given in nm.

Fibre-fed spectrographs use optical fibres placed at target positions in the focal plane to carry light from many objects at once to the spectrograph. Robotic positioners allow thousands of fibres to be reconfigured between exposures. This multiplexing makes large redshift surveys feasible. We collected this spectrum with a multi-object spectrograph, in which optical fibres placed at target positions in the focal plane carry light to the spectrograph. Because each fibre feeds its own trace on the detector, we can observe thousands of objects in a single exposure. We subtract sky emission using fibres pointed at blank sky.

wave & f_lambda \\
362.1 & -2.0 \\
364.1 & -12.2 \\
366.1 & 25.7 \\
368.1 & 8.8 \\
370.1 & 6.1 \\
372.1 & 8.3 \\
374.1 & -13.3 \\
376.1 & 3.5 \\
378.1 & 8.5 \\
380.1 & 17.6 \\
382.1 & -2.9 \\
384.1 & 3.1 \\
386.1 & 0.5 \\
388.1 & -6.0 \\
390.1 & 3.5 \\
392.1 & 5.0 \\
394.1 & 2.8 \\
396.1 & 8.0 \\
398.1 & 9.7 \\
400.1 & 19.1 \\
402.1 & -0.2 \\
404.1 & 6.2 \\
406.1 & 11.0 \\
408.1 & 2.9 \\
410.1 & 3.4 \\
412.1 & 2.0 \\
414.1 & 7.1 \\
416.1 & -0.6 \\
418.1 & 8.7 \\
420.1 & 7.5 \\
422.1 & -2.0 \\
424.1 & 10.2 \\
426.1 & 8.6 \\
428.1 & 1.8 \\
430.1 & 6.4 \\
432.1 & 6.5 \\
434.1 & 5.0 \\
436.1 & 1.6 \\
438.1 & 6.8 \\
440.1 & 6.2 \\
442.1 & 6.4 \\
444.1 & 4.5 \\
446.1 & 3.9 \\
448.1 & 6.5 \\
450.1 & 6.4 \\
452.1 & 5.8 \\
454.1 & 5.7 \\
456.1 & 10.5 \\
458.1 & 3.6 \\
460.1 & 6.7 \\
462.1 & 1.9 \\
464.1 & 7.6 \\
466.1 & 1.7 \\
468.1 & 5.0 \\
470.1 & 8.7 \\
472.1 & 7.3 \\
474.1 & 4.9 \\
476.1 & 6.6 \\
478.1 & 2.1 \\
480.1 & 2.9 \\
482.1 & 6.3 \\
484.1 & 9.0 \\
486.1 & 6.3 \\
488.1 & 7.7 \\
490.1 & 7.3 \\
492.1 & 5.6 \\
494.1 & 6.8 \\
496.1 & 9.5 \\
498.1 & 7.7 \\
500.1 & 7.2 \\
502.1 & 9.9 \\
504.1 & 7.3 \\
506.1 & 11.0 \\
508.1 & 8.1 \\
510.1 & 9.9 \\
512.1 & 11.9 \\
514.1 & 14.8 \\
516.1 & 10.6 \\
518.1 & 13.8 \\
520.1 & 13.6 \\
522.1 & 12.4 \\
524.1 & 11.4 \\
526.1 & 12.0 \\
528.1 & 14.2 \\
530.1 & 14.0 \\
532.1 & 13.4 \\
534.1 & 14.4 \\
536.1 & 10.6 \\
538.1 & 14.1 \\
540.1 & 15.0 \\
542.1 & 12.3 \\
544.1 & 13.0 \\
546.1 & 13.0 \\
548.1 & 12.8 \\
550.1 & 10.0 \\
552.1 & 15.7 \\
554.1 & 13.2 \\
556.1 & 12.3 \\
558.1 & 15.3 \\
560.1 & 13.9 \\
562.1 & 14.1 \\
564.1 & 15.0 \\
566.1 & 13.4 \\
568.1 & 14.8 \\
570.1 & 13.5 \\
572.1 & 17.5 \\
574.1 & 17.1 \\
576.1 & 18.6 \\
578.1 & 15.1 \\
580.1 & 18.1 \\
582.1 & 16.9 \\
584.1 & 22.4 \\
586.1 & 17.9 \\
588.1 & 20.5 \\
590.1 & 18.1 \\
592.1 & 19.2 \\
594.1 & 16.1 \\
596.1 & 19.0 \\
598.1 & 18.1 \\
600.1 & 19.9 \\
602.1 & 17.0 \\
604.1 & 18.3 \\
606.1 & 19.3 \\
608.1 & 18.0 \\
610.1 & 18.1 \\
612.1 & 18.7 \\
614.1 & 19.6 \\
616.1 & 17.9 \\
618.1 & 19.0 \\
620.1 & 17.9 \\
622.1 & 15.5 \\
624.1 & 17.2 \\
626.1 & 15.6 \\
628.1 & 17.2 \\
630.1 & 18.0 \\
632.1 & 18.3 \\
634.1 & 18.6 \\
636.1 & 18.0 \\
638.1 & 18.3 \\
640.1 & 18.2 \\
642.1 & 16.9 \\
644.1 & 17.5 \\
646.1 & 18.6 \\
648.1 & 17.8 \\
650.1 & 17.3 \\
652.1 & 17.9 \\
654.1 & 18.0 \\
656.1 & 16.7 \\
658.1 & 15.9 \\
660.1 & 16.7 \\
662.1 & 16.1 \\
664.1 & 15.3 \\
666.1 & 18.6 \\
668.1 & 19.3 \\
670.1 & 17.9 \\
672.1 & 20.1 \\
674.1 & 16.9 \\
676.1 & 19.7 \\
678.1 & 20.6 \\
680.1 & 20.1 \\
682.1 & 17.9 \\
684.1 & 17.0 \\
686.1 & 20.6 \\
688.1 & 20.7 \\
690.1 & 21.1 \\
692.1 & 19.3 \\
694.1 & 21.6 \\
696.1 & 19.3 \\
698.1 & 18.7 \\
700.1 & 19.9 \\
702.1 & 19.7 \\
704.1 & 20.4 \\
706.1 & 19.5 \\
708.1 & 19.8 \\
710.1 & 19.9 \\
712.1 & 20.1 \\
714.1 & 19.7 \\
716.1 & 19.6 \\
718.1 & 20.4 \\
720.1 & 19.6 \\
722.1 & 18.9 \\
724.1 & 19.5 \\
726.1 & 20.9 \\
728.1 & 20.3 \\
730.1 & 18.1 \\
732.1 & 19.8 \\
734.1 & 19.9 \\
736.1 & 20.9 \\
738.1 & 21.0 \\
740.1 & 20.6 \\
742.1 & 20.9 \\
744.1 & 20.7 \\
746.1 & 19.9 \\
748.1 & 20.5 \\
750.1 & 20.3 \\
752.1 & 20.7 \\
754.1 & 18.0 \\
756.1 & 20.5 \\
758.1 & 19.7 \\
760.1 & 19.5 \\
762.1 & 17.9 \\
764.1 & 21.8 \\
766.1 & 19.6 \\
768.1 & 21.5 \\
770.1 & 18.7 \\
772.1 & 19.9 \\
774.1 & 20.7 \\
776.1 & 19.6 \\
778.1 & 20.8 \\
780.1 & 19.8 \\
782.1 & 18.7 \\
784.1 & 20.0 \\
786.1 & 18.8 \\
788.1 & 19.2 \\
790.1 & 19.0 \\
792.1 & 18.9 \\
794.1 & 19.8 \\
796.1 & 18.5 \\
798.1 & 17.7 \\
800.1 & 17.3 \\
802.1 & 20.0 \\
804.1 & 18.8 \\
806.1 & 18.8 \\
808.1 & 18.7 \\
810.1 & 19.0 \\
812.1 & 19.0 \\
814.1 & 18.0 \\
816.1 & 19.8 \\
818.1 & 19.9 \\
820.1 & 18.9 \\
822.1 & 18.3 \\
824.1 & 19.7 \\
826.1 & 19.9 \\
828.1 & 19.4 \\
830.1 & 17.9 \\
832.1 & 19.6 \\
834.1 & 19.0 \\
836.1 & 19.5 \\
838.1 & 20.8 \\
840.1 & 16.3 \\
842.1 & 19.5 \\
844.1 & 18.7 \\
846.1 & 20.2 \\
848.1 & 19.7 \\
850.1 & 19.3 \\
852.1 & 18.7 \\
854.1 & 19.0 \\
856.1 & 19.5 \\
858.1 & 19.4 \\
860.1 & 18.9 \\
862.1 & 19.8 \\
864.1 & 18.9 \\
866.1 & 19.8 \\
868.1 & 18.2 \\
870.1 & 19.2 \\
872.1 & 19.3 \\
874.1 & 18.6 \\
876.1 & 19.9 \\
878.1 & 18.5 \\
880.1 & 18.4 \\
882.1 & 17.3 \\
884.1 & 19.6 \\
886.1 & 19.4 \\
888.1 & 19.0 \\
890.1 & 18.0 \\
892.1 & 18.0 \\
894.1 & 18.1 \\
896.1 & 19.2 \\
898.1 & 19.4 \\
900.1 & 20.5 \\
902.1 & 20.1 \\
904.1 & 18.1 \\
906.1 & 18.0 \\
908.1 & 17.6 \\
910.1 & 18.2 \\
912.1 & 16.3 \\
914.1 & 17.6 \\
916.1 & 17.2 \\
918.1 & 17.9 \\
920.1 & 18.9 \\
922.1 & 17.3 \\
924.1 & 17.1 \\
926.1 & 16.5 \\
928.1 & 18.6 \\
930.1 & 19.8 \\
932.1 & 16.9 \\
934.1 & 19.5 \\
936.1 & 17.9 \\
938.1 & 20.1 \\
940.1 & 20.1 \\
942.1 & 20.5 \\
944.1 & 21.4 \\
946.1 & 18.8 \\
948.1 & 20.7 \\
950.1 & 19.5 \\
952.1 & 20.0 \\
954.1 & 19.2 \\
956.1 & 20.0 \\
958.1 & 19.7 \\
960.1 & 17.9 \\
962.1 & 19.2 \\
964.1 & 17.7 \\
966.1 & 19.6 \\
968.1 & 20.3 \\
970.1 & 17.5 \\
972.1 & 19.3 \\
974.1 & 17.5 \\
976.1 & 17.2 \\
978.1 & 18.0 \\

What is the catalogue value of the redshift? 0.28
